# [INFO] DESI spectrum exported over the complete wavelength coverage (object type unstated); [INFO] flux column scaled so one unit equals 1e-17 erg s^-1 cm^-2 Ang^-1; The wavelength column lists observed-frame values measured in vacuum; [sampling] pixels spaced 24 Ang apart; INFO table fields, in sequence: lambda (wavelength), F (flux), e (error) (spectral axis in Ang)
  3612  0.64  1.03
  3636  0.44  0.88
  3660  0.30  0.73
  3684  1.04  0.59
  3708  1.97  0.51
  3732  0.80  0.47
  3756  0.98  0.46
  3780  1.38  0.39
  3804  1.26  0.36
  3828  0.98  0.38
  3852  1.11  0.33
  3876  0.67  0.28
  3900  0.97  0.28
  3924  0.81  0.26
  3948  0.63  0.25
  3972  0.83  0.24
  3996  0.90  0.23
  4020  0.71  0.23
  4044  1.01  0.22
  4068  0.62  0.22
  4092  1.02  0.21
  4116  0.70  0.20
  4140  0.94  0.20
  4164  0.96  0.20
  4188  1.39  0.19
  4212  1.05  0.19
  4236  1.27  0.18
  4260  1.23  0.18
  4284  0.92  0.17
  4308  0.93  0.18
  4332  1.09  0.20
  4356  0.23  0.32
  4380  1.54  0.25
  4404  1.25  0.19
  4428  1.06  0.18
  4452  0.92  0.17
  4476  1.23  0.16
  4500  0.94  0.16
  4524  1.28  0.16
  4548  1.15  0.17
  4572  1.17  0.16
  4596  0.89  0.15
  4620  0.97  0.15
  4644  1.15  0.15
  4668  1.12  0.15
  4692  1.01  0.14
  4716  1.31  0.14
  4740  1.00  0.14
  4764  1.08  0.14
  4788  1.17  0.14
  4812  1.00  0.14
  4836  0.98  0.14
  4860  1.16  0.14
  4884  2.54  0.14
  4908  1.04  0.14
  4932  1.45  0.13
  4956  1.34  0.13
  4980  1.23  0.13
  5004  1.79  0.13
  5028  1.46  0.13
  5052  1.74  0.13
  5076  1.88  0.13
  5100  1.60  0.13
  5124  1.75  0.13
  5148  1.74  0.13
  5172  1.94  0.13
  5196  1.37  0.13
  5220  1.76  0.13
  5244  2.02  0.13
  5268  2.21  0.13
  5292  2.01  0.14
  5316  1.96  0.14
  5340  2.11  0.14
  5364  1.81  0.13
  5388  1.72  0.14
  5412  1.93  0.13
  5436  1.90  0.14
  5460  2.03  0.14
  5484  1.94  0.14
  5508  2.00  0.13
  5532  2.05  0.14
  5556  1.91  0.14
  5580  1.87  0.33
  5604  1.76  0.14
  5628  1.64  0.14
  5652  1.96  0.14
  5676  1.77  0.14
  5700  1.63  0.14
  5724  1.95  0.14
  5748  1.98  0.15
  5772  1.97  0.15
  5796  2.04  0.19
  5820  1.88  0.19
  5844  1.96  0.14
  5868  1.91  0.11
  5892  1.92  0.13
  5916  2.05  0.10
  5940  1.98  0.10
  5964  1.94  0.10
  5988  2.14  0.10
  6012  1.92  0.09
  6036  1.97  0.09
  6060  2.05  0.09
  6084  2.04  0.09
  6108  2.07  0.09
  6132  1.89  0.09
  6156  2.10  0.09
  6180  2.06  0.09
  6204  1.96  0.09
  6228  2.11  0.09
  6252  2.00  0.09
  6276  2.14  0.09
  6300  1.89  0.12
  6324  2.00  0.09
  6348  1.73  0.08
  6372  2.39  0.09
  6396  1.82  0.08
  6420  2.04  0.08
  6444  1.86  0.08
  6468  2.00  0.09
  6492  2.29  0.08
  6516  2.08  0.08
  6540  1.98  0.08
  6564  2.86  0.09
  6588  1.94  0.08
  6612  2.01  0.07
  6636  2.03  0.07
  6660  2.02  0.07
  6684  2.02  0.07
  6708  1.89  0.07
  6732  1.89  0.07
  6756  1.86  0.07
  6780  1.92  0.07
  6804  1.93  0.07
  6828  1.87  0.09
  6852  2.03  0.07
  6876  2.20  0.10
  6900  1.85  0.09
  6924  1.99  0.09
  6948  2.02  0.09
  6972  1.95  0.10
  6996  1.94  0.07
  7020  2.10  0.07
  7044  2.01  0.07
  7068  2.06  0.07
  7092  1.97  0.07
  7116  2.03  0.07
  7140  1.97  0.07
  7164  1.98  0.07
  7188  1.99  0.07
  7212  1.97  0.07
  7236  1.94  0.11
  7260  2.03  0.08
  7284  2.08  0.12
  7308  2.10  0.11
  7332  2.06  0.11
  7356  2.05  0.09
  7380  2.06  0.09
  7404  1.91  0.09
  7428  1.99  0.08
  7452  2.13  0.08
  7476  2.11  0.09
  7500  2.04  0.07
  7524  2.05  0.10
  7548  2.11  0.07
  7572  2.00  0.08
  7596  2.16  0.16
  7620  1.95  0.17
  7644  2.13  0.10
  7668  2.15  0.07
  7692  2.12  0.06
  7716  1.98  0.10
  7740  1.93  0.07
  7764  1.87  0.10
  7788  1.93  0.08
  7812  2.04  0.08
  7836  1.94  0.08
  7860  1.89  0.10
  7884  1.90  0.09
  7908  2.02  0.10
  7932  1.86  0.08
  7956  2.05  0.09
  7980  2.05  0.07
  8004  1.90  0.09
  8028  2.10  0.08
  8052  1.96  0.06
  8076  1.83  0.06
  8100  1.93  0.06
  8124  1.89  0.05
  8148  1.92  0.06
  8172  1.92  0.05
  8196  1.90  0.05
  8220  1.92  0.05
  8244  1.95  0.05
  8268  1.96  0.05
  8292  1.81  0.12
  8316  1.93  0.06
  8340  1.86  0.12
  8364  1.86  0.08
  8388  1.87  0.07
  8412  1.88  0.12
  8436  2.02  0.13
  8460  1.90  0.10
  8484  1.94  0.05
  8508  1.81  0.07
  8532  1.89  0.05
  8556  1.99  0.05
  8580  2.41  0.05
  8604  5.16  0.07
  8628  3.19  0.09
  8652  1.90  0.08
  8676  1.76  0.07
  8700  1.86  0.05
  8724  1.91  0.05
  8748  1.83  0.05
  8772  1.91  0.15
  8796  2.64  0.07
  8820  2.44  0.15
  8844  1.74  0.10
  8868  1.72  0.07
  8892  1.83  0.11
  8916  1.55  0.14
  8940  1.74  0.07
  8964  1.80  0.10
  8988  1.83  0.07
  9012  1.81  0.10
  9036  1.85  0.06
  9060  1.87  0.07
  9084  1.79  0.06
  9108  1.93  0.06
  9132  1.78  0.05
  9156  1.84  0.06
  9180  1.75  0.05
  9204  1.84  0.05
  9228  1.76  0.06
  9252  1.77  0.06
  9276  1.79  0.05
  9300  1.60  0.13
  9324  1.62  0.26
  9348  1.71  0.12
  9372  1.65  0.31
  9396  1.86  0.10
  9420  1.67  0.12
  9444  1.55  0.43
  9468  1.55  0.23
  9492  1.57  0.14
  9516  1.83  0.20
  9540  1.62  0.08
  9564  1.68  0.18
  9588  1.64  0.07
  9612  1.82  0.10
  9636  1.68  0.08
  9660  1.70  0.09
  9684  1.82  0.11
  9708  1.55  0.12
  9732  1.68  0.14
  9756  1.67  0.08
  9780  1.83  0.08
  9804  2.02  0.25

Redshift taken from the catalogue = 0.31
